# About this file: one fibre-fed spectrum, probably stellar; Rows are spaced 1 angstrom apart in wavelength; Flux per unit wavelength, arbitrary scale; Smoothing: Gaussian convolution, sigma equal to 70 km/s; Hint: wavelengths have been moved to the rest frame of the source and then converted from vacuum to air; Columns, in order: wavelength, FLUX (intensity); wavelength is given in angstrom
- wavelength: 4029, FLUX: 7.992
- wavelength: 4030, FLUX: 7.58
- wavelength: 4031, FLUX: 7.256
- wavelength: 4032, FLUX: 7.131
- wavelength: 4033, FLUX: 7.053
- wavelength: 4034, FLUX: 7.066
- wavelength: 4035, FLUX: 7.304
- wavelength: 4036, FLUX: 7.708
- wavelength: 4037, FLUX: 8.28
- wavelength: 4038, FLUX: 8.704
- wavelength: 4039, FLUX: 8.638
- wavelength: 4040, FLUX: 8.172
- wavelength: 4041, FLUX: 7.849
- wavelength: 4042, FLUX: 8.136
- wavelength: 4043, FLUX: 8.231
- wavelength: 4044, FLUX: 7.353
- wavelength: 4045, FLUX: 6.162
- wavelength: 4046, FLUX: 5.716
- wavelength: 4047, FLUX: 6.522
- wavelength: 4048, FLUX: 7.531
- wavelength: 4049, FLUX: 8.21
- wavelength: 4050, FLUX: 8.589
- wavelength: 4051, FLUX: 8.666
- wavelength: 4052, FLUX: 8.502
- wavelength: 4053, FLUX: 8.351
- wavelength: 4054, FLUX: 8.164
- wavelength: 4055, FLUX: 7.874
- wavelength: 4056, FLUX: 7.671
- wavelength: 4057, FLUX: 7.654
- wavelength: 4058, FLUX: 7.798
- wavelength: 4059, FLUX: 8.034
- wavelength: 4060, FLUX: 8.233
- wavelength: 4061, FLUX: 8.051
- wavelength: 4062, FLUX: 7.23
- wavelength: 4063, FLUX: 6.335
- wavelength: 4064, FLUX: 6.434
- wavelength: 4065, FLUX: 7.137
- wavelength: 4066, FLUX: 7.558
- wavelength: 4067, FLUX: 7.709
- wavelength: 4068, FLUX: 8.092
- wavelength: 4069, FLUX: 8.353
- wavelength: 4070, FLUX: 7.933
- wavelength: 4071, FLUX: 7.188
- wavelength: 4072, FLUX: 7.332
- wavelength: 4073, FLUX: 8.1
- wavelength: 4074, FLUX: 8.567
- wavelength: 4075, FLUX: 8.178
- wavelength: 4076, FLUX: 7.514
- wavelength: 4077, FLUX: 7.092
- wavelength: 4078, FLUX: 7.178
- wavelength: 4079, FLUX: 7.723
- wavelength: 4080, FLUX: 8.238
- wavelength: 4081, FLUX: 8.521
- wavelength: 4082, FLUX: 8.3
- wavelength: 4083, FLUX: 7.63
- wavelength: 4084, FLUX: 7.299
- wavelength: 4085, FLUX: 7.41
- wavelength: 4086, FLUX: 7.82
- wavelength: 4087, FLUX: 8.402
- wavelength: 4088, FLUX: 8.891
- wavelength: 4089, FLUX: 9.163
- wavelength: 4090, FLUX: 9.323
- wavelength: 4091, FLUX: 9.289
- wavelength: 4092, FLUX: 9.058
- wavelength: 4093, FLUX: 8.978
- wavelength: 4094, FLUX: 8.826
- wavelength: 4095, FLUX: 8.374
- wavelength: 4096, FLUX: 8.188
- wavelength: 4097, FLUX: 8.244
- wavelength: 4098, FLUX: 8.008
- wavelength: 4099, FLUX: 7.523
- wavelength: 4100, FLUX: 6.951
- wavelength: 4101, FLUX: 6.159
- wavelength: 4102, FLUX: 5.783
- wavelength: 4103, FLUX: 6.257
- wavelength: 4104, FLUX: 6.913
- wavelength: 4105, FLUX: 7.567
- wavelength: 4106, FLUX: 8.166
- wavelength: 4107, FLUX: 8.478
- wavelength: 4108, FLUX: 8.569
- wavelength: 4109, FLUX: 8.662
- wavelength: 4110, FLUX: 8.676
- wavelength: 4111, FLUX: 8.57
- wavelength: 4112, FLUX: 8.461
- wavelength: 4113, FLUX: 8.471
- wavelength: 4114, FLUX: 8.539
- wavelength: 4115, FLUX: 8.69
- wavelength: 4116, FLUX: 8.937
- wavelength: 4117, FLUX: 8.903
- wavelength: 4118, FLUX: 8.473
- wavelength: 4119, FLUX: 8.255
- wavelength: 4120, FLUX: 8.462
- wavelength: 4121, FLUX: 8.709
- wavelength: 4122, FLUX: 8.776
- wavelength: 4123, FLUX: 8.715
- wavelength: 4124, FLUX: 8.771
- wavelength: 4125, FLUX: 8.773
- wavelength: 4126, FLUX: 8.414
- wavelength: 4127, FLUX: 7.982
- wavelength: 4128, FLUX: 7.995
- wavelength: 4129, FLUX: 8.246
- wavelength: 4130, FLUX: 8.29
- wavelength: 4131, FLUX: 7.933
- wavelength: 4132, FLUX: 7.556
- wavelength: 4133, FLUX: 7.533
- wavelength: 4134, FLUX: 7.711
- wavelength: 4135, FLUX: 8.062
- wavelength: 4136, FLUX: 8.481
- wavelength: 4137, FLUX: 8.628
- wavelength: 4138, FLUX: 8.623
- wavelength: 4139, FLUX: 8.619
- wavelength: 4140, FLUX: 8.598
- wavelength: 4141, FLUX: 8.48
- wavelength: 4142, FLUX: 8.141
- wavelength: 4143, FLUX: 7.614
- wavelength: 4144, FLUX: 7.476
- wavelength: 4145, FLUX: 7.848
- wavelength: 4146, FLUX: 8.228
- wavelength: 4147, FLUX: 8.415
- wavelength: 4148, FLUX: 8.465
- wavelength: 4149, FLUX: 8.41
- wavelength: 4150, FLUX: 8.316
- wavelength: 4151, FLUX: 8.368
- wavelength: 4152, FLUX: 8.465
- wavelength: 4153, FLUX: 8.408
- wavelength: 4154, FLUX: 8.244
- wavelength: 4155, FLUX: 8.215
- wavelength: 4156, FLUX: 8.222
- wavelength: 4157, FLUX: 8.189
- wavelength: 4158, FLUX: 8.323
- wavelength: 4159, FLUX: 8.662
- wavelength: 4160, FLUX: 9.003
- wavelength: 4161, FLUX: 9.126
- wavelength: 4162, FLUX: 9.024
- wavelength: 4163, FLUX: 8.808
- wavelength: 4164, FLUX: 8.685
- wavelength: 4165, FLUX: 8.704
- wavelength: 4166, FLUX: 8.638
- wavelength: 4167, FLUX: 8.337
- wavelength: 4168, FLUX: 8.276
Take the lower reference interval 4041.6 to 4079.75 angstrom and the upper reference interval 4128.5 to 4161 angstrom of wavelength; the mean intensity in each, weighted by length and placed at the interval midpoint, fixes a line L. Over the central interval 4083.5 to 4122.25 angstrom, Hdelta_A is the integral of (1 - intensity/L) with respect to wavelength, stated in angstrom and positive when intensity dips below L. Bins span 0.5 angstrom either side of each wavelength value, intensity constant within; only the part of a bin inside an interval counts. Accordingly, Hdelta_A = -1.2 angstrom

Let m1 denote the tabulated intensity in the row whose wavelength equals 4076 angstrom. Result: 7.514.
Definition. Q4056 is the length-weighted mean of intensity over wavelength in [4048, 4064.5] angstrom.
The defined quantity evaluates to 7.85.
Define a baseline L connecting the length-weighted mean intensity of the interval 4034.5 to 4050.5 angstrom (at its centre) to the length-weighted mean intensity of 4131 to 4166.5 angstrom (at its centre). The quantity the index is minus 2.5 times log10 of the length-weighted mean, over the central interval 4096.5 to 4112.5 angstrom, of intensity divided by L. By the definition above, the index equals 0.05 mag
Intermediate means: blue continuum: 7.69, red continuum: 8.35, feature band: 7.69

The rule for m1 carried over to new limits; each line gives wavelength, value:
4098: 8.008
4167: 8.337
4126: 8.414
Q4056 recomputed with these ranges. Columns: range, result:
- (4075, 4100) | 8.18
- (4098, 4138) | 8.11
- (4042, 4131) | 7.99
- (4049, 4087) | 7.81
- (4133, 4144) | 8.22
